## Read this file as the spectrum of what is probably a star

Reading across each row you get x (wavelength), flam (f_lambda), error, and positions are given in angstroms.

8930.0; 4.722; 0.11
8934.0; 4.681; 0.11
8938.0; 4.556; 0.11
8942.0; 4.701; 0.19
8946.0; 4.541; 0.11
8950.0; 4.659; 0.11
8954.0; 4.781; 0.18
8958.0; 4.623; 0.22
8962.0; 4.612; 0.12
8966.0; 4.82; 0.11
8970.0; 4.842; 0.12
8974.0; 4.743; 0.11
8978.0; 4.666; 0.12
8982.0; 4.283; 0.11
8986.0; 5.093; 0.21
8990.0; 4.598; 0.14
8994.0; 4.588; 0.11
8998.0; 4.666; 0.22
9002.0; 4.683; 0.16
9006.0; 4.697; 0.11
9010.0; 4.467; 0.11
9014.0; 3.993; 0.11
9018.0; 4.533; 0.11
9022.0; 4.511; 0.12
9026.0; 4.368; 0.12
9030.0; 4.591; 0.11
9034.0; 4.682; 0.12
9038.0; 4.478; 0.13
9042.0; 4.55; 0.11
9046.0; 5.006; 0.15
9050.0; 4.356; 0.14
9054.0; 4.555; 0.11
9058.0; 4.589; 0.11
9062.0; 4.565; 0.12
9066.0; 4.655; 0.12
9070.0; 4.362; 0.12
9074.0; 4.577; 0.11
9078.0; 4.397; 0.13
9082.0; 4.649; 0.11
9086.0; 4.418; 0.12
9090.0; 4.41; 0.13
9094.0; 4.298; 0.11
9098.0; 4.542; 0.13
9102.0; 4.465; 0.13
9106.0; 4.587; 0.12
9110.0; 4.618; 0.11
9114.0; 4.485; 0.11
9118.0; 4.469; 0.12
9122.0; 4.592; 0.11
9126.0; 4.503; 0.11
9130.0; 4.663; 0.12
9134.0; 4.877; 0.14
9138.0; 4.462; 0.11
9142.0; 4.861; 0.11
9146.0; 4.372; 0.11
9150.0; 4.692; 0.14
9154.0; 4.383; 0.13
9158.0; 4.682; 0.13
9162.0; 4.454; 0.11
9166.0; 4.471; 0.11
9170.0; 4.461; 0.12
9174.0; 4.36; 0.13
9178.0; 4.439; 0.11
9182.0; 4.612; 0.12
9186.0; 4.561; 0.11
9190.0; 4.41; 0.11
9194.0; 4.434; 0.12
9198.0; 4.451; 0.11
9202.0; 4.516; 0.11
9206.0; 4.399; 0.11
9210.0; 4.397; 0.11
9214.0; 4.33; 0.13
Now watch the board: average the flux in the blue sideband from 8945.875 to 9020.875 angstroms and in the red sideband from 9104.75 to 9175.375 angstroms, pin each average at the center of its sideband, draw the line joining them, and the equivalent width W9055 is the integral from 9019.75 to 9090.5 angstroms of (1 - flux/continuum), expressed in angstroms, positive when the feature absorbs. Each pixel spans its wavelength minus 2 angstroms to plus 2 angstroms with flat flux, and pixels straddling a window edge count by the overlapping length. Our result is 0.8 angstroms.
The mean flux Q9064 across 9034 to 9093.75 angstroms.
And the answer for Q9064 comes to 4.54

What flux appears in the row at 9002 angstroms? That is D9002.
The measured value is 4.683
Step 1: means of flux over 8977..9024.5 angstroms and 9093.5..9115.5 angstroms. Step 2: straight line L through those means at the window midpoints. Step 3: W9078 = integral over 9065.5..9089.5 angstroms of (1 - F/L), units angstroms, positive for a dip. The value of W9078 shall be 0.2 angstroms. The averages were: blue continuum 4.56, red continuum 4.51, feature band 4.49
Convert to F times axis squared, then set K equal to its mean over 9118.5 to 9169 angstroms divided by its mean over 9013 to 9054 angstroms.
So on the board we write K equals 1.04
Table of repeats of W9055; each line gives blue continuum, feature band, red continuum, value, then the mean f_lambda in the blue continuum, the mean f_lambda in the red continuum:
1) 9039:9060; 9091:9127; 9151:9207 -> 0.3 angstroms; 4.6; 4.48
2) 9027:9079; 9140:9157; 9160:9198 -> -0.4 angstroms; 4.57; 4.47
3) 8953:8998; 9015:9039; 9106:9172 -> 0.7 angstroms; 4.69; 4.57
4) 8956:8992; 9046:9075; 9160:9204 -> 0.3 angstroms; 4.7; 4.47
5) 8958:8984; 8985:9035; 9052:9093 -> 0.4 angstroms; 4.66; 4.51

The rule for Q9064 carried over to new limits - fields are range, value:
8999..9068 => 4.55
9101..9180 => 4.55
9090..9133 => 4.53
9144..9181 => 4.48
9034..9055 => 4.6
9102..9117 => 4.54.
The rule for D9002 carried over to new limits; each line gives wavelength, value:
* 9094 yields 4.298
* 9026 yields 4.368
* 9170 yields 4.461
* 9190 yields 4.41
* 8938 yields 4.556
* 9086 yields 4.418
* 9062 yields 4.565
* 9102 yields 4.465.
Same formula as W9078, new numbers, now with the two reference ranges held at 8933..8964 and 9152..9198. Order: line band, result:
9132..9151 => -0.6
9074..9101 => 0.5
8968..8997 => -0.4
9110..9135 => -0.4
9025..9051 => -0.1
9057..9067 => -0.1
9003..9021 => 0.6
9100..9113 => -0.1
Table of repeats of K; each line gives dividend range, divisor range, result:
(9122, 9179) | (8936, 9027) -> 1.02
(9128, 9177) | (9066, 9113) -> 1.03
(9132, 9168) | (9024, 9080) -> 1.03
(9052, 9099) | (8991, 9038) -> 1.01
